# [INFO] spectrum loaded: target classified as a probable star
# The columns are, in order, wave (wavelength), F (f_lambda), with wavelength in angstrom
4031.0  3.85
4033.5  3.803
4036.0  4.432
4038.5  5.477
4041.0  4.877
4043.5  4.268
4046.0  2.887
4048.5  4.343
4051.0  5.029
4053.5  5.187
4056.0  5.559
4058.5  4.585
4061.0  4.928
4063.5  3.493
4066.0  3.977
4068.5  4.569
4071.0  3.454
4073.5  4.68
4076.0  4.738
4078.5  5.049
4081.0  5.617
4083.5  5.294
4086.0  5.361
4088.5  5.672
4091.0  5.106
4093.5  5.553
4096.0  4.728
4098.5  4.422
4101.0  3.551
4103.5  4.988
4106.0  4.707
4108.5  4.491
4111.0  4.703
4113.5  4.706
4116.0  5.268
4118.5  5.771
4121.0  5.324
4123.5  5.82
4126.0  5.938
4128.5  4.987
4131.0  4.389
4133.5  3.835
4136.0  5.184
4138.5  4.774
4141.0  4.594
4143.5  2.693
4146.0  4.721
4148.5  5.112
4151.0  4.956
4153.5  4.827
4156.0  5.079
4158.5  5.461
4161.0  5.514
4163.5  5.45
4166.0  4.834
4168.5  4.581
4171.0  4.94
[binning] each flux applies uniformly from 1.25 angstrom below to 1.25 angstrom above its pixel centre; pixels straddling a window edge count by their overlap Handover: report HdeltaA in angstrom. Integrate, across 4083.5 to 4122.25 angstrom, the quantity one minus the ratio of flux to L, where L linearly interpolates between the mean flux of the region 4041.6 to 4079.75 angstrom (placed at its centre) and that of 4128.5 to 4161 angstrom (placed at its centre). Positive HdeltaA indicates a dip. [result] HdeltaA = -3.4 angstrom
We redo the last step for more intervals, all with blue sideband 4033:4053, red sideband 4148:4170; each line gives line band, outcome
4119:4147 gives 0.9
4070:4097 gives -2.1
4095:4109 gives 0.9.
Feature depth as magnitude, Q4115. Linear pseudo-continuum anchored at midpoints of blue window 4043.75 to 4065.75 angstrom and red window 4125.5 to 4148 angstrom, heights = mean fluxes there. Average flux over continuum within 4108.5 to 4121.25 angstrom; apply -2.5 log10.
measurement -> -0.13 mag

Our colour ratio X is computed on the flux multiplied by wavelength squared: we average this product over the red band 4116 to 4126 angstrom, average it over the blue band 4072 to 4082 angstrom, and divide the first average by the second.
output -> 1.16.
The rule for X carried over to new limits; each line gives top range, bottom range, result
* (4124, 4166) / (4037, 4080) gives 1.12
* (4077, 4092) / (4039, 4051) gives 1.27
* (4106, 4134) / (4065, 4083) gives 1.11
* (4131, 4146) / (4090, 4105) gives 0.92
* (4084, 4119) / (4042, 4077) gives 1.14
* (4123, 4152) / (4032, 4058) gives 1.08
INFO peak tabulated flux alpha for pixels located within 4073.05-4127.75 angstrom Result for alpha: 5.938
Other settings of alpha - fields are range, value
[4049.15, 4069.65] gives 5.559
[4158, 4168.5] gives 5.514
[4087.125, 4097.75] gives 5.672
